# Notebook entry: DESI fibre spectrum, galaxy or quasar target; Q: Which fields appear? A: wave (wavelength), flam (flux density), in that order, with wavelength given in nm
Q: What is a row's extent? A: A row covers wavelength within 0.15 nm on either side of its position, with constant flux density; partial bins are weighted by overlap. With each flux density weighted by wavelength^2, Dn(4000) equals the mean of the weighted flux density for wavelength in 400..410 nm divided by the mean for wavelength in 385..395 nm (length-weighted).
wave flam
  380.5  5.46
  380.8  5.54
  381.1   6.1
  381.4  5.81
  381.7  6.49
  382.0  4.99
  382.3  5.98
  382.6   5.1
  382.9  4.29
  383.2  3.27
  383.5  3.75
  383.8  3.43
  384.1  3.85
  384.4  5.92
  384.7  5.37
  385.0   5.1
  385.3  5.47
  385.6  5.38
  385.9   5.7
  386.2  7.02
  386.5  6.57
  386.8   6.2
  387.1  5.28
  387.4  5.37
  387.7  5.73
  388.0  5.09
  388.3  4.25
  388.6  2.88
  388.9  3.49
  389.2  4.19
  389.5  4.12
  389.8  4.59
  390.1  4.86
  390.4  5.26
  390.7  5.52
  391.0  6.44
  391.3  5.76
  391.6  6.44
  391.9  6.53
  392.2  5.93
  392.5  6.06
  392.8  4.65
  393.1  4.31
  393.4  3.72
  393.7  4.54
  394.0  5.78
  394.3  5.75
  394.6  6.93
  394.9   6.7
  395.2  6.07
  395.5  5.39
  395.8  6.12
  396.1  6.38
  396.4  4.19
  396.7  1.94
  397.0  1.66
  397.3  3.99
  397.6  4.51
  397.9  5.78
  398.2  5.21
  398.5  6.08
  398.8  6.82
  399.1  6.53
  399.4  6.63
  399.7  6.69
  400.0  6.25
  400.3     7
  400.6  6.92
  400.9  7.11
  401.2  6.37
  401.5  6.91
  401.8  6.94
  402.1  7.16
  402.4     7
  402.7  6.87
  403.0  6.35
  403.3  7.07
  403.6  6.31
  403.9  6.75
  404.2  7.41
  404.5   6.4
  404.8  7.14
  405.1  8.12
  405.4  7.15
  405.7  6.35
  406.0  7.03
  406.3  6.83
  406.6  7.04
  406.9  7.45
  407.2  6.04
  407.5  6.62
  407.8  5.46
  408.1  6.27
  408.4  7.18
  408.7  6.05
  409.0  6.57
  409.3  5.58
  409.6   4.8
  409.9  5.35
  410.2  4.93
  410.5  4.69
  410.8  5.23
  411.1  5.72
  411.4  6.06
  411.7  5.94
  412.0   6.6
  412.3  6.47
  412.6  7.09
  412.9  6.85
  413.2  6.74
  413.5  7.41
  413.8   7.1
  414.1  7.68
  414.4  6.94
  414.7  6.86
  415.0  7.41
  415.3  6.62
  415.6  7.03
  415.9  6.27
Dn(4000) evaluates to 1.34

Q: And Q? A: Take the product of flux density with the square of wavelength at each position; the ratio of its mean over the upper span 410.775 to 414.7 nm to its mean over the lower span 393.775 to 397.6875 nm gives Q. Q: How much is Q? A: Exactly 1.4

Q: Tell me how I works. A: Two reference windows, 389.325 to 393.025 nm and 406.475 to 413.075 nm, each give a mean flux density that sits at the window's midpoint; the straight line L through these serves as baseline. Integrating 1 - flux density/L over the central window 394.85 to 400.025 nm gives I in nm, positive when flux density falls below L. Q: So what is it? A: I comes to 0.318 nm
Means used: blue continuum 5.48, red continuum 6.09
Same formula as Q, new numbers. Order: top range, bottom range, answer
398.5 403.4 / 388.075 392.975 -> 1.41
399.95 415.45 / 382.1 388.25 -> 1.42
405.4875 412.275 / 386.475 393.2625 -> 1.30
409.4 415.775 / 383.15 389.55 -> 1.47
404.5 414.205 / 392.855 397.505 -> 1.41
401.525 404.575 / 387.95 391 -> 1.63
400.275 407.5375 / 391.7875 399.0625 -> 1.38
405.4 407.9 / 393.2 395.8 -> 1.26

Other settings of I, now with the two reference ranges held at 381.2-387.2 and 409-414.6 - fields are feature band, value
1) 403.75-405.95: -0.40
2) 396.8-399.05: 0.34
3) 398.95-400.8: -0.29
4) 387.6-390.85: 0.54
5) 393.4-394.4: 0.09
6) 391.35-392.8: -0.14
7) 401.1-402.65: -0.27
